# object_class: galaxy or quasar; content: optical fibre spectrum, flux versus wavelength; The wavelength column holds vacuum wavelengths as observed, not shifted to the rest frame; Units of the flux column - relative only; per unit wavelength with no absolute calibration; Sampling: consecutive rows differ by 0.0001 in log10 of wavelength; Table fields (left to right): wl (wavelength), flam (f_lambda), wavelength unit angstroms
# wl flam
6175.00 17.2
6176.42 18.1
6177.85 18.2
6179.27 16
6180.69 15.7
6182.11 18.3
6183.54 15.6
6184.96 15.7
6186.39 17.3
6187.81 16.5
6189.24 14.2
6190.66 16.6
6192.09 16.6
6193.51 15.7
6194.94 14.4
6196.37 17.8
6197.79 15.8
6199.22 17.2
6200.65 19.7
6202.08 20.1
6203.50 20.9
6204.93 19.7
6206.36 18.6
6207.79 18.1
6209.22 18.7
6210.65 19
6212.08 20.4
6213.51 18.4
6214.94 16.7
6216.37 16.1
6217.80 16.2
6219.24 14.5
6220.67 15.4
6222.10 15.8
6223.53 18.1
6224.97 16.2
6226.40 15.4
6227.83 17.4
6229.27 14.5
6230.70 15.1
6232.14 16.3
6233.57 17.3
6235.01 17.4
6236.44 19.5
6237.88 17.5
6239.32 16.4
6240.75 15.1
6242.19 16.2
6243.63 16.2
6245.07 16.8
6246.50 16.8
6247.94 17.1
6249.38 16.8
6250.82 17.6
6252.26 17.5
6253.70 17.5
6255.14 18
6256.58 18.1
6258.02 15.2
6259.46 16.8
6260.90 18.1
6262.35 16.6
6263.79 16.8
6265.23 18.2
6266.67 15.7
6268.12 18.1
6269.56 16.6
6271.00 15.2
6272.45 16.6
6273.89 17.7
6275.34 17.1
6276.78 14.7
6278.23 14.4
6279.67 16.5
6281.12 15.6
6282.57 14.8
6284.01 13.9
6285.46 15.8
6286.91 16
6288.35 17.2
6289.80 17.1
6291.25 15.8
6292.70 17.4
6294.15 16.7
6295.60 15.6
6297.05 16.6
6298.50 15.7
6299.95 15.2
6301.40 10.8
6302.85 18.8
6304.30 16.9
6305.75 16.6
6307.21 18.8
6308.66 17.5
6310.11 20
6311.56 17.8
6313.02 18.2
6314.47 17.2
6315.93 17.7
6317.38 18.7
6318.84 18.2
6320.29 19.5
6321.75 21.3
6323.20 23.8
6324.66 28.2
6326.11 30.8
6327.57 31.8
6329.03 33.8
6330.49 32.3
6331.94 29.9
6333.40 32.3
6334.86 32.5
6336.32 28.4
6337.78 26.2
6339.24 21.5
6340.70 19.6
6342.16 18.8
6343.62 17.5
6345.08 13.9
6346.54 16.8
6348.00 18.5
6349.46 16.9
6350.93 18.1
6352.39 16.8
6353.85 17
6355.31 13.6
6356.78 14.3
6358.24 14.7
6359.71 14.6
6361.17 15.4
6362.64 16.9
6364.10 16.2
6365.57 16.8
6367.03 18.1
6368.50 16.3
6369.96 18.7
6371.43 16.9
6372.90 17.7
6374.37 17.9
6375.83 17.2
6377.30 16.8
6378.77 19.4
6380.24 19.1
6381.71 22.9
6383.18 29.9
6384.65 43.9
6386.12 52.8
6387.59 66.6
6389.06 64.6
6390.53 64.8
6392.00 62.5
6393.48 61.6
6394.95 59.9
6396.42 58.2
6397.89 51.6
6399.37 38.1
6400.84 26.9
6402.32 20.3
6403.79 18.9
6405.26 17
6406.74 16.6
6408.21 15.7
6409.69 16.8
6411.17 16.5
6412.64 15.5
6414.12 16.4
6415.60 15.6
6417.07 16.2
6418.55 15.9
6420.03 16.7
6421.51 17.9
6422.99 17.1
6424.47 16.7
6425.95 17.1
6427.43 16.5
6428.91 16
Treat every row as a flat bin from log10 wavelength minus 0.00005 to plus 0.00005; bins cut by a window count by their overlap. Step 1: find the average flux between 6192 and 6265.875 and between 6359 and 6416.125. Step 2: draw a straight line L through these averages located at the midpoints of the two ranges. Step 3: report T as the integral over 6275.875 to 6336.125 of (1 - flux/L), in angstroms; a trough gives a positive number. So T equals 8.59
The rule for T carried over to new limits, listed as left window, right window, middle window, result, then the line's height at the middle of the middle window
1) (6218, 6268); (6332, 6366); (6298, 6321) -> 1.2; 18.3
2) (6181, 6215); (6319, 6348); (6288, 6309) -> 6.0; 23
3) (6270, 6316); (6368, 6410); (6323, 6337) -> -4.6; 23.1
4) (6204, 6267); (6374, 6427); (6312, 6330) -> 0.4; 23.8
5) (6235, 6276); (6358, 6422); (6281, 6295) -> 2.5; 19.6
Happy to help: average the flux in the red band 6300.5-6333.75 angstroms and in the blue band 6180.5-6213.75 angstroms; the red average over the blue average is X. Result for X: 1.3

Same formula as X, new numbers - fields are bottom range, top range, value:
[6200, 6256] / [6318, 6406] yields 1.59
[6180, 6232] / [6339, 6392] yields 1.41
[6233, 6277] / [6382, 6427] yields 1.89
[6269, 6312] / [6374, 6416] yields 2.05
